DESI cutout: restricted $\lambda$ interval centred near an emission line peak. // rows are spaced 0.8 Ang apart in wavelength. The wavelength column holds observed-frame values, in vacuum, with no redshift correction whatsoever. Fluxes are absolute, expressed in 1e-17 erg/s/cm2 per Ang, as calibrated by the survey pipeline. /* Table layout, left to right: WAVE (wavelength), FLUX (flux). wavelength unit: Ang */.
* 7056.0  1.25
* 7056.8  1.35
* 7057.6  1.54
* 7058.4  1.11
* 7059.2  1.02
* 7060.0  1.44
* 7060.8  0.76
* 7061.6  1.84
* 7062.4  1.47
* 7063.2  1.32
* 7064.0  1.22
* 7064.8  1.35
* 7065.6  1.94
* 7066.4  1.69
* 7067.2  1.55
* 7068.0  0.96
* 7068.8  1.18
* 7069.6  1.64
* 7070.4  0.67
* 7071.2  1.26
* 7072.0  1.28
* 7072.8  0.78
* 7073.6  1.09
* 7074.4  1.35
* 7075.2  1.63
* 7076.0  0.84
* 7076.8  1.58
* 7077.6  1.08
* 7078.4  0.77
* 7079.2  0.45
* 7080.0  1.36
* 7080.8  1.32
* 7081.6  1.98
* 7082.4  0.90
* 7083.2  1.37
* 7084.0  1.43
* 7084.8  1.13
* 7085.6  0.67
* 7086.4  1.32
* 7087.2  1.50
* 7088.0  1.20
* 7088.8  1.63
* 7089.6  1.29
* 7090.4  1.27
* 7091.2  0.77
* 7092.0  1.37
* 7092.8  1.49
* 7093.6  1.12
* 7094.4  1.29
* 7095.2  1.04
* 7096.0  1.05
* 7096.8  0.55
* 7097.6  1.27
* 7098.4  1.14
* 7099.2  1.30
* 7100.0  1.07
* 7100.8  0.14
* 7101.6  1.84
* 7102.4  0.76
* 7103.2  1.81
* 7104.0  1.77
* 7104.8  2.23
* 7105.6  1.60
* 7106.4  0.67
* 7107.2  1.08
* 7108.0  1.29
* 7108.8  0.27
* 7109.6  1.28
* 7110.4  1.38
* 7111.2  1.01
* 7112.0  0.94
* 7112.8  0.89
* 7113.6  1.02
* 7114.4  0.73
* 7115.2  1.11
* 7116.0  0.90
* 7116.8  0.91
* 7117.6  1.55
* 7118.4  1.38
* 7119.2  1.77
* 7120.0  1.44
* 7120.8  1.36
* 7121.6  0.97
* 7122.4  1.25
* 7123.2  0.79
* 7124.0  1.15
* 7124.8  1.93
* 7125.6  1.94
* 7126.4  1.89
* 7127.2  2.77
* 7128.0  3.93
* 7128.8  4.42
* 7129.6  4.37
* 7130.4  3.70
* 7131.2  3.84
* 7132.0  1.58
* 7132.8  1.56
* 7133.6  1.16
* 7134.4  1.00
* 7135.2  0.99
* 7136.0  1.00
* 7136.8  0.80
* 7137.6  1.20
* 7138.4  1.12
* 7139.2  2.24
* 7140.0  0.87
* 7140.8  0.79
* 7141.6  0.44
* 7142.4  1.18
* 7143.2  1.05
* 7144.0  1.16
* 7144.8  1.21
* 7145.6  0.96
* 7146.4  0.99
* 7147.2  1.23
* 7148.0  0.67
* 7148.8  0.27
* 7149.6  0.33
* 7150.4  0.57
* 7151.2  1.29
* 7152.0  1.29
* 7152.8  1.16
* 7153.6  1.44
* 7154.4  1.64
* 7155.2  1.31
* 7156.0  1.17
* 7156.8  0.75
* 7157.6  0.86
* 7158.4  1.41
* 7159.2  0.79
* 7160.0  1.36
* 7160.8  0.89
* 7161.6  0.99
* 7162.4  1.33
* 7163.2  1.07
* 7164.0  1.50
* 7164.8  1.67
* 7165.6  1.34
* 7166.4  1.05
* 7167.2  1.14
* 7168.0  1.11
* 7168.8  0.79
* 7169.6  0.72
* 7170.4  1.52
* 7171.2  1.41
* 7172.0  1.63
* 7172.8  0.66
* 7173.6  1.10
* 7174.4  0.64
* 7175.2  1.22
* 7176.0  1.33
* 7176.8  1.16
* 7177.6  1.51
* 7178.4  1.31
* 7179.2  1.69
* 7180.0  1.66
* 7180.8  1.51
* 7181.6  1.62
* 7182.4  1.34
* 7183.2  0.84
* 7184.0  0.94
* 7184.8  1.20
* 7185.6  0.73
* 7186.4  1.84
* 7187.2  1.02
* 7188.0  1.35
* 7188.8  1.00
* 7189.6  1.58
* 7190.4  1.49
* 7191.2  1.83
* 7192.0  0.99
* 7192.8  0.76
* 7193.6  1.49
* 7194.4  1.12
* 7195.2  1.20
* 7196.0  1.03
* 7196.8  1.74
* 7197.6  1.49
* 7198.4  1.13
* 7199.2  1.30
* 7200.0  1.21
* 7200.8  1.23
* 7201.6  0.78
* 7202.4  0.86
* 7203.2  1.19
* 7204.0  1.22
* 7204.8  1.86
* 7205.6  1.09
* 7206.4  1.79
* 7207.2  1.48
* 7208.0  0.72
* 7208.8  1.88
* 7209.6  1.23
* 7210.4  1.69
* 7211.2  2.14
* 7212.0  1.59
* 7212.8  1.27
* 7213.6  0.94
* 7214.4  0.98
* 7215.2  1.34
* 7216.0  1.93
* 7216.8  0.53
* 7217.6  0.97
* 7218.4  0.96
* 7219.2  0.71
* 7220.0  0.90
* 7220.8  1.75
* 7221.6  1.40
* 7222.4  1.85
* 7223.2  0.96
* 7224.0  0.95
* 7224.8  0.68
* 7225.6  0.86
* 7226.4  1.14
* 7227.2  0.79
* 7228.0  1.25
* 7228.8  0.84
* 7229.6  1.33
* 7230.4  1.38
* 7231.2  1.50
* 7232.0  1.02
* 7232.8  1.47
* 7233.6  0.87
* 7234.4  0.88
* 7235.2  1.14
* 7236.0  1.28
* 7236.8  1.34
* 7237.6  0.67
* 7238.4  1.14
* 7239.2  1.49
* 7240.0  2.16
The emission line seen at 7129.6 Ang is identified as H-beta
